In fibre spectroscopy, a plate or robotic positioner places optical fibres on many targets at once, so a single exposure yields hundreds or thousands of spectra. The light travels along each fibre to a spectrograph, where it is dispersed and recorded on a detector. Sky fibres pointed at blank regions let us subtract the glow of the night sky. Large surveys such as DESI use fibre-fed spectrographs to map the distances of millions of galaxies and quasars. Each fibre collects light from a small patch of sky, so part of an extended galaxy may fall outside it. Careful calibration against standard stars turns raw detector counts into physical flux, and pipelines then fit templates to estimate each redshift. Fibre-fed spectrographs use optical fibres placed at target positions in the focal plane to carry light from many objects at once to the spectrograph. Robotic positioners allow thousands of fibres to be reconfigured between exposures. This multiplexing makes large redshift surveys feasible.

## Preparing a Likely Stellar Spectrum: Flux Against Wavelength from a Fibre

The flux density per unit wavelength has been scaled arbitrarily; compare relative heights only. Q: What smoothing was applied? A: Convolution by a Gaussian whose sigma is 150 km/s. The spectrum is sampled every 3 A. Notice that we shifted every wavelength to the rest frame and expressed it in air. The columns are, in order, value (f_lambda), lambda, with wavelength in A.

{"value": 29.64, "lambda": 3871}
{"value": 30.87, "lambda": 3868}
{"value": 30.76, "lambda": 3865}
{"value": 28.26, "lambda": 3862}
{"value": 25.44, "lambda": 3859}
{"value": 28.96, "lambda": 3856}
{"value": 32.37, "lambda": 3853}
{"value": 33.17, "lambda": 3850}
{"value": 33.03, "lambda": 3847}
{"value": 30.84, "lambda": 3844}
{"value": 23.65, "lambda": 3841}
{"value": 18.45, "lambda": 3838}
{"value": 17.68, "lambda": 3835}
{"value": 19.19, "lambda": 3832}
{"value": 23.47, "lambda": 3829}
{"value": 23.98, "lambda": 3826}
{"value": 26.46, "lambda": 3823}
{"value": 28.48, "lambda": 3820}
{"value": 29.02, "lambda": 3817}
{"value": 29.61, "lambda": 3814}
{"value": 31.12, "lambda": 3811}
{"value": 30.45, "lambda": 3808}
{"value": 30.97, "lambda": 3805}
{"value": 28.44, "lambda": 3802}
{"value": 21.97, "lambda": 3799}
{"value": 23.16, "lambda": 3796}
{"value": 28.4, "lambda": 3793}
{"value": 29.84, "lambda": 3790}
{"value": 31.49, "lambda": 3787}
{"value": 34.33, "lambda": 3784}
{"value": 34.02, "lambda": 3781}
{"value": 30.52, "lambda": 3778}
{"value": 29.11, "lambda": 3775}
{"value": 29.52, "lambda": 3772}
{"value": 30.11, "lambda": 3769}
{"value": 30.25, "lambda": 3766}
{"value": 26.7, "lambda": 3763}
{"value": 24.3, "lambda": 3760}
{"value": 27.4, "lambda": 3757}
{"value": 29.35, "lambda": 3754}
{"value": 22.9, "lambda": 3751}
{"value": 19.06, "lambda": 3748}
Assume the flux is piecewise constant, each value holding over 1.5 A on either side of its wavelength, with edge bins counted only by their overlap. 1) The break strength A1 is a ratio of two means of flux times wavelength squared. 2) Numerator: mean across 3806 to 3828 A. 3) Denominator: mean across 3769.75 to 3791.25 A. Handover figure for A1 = 0.9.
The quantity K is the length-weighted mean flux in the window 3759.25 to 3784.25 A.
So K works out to 29.8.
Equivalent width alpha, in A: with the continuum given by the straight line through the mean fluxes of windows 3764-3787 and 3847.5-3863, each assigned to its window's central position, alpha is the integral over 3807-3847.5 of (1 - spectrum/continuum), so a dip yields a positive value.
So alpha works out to 5.9 A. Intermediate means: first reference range 31.1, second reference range 29.9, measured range 25.9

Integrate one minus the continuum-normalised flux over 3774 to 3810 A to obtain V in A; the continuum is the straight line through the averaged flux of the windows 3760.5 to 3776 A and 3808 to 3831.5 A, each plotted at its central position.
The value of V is -1.7 A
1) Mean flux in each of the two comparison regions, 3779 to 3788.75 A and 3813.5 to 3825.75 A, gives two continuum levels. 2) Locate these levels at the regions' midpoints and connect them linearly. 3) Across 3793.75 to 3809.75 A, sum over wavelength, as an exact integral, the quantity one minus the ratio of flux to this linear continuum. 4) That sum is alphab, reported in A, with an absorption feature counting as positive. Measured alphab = 1.7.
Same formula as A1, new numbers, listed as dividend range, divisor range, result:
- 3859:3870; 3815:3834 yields 1.20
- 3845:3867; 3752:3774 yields 1.13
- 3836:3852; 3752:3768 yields 1.05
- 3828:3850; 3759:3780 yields 0.88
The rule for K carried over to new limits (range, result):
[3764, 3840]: 27.6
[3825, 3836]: 21.1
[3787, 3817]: 28.4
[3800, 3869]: 27.5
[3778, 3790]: 32.5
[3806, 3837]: 25.9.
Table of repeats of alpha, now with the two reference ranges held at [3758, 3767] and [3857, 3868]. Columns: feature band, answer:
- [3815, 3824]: -0.1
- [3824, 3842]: 4.4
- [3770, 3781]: -1.3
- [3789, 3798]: 0.2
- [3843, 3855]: -1.7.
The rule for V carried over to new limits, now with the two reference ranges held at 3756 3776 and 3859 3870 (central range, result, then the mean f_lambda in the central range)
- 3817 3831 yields 1.5 A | 25.7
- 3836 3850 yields 1.1 A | 26.9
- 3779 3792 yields -1.7 A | 32.2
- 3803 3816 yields -0.8 A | 30.4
